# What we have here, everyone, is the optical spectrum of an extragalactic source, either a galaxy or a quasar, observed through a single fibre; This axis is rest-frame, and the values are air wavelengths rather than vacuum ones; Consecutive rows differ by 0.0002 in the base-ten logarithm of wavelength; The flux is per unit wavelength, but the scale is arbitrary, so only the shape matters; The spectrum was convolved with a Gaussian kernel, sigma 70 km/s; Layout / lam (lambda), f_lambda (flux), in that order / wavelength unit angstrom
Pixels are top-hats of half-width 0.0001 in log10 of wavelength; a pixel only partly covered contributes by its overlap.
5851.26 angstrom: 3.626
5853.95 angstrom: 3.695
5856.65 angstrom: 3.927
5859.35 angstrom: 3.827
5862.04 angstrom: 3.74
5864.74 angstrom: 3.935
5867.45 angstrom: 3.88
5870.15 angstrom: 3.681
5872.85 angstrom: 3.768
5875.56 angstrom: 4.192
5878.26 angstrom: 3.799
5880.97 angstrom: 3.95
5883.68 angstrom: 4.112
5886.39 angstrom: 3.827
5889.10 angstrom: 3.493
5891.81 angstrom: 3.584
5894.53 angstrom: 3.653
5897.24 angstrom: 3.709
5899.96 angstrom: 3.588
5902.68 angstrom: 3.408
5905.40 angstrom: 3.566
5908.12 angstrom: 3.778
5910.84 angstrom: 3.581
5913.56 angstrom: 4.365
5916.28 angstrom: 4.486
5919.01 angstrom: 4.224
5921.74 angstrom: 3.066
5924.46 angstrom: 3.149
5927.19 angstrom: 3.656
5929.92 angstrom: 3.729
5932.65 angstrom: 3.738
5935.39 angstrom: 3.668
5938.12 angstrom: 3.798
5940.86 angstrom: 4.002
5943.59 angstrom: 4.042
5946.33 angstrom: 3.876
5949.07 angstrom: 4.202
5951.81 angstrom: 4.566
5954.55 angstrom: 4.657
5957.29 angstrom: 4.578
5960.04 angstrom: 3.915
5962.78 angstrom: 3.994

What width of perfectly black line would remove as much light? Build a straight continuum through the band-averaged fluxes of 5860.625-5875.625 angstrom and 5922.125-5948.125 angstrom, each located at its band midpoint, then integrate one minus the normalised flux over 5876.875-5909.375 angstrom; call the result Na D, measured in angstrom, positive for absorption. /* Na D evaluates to 0.8 angstrom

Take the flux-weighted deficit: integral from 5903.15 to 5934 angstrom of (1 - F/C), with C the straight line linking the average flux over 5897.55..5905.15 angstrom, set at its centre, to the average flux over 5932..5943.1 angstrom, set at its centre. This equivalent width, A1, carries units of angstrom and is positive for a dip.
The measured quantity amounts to -0.7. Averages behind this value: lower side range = 3.53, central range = 3.75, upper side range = 3.82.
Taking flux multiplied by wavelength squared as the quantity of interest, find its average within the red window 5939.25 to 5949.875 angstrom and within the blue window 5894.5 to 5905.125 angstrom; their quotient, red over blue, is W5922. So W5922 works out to 1.14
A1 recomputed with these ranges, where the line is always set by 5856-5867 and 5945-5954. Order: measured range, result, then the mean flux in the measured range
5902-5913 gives 1.1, 3.65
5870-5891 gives 0.5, 3.86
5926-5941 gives 1.6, 3.75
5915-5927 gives 1.2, 3.72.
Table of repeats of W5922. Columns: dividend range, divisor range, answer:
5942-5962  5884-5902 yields 1.19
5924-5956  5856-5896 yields 1.06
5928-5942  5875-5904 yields 1.02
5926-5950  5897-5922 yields 1.02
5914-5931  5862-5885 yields 0.98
